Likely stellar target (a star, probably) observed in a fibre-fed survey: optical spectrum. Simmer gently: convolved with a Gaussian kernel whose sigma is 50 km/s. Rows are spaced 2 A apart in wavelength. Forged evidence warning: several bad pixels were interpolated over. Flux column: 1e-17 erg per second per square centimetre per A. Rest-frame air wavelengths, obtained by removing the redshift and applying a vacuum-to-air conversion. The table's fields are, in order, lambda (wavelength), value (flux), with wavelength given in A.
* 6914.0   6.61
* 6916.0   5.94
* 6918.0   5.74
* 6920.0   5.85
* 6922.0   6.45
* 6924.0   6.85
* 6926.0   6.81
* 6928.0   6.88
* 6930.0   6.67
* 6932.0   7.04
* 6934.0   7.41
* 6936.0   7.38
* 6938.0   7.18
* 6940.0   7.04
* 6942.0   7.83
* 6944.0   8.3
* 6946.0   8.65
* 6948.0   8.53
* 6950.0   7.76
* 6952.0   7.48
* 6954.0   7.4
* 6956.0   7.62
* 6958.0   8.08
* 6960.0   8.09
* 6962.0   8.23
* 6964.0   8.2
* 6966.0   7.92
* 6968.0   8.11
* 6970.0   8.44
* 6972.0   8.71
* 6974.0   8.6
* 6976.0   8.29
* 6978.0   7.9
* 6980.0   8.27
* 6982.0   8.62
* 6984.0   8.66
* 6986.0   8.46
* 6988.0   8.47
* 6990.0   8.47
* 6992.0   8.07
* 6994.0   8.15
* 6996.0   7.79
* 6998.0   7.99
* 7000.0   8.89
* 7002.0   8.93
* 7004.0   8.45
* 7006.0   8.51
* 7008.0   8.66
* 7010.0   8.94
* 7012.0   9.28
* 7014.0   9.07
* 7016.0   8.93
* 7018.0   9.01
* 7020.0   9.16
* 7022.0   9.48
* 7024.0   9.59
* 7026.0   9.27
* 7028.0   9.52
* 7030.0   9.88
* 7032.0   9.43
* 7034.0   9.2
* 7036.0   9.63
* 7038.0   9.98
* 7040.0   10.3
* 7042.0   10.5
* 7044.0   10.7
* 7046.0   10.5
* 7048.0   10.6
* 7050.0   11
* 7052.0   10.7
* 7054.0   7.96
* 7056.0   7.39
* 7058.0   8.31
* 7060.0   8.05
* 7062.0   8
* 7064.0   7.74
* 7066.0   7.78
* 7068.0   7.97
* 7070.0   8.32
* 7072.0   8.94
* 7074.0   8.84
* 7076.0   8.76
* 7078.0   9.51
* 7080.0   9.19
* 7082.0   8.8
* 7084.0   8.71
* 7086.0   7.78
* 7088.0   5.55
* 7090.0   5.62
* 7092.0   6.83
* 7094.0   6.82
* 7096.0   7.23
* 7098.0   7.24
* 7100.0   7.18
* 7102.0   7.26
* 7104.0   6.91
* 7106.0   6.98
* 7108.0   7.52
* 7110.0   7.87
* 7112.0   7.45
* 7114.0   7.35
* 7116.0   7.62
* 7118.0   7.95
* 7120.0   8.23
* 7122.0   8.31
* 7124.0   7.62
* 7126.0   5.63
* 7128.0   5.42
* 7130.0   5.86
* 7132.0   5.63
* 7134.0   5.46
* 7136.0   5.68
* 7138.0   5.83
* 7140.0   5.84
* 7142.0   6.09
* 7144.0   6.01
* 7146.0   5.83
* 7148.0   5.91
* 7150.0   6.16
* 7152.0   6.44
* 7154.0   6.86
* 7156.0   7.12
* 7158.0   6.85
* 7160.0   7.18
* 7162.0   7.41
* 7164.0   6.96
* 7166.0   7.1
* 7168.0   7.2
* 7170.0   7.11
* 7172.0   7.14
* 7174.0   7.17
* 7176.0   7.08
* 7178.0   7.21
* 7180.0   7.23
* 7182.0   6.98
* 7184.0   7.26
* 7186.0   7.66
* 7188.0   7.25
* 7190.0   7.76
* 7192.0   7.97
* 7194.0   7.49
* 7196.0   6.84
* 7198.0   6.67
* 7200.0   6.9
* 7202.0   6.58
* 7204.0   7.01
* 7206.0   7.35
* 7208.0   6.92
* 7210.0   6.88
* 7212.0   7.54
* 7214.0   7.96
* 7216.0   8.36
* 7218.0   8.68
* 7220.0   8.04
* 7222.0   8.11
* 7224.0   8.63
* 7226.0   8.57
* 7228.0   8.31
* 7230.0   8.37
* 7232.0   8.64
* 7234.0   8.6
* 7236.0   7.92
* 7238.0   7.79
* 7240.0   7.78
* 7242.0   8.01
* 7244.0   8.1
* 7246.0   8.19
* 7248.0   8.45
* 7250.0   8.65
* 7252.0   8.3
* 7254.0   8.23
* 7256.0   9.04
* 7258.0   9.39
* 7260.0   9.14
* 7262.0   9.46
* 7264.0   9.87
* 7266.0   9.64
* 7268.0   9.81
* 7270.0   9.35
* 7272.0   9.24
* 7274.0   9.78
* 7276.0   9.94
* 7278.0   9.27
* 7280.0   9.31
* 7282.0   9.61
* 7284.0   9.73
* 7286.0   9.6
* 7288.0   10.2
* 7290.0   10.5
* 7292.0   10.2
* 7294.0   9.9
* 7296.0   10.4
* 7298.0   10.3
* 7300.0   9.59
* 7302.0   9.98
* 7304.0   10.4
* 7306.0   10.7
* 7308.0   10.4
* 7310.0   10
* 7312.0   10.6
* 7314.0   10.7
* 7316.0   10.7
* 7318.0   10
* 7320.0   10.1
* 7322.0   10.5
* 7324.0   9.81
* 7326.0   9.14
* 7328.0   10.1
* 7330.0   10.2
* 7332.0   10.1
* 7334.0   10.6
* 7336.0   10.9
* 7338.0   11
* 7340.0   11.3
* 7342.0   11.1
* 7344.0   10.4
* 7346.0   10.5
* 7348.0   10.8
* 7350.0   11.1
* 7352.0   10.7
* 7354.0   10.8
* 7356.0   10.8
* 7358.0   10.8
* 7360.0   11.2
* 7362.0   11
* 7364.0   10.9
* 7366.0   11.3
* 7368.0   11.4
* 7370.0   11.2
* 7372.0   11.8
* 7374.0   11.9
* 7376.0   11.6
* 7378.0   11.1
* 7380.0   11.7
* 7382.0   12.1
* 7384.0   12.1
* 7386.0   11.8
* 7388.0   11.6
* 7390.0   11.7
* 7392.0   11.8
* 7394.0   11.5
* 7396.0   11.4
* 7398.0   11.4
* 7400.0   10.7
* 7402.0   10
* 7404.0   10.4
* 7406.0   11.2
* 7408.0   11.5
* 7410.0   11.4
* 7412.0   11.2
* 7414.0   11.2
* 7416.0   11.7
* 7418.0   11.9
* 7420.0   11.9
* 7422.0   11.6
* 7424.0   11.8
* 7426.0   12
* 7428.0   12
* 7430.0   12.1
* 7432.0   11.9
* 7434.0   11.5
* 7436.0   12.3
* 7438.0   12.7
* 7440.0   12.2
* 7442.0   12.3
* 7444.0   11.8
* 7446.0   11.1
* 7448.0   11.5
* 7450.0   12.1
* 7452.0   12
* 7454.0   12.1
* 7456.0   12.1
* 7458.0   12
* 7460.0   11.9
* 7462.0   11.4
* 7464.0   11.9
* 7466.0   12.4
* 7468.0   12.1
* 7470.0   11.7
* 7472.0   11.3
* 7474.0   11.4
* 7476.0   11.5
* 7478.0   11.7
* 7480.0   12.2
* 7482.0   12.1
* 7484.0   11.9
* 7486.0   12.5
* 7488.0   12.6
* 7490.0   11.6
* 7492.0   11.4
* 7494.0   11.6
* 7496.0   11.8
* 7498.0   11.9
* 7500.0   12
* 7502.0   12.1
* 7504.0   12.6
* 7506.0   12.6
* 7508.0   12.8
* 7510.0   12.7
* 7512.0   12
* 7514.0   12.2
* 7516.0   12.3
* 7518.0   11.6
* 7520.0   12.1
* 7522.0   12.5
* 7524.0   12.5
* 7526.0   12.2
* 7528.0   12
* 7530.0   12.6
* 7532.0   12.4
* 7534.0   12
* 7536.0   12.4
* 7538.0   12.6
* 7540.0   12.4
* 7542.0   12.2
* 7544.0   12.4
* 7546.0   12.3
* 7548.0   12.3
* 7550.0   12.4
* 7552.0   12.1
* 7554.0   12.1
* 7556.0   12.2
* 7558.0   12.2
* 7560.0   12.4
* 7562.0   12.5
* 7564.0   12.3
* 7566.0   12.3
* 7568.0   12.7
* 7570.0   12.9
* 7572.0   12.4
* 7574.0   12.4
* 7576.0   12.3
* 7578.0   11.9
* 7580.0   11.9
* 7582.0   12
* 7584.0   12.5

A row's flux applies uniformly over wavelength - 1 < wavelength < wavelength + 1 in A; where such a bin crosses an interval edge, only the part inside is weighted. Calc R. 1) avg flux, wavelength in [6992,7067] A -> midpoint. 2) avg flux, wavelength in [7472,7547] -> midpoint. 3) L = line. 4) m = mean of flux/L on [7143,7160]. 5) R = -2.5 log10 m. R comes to 0.464 mag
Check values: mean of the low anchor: 9.1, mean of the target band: 6.44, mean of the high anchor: 12.1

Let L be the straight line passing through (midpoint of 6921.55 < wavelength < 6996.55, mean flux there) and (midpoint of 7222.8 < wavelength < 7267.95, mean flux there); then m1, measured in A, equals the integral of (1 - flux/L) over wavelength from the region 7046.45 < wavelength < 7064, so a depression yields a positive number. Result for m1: -1.8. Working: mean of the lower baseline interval 7.87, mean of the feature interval 8.98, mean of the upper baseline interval 8.62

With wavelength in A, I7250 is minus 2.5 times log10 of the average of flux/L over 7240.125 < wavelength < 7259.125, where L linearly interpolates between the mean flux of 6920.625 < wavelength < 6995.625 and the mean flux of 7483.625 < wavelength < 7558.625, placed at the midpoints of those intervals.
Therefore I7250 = 0.19 mag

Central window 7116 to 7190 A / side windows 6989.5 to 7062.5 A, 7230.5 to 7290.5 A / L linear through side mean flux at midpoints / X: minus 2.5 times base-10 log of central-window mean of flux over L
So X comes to 0.32 mag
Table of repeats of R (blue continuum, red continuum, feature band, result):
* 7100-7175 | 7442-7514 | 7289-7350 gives -0.090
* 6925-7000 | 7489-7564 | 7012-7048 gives -0.145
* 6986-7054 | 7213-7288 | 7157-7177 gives 0.253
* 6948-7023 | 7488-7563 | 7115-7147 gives 0.414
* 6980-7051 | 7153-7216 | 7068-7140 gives 0.122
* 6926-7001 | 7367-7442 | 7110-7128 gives 0.239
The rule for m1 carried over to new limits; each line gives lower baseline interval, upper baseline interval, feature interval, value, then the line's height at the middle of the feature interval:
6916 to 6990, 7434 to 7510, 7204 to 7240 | 7.0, 9.92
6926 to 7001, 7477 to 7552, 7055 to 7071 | 1.5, 8.74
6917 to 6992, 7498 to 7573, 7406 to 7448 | -1.1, 11.5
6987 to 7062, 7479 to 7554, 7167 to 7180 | 3.8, 10.1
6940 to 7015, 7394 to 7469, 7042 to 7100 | 3.8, 9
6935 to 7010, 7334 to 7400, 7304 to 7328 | 1.4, 10.9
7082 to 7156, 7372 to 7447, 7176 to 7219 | 3.9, 8.09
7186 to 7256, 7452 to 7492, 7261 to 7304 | -4.6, 8.85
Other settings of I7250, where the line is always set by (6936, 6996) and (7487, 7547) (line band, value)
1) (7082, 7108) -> 0.27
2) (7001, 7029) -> -0.07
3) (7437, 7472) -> -0.02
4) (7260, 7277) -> 0.08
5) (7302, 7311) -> 0.03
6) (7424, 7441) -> -0.04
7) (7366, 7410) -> -0.02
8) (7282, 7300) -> 0.05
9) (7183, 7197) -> 0.29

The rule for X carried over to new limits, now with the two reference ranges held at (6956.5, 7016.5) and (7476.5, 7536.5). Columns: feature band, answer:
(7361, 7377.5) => -0.02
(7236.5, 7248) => 0.27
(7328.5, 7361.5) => 0.02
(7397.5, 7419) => 0.03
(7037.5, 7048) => -0.18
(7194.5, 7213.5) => 0.39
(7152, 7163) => 0.35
